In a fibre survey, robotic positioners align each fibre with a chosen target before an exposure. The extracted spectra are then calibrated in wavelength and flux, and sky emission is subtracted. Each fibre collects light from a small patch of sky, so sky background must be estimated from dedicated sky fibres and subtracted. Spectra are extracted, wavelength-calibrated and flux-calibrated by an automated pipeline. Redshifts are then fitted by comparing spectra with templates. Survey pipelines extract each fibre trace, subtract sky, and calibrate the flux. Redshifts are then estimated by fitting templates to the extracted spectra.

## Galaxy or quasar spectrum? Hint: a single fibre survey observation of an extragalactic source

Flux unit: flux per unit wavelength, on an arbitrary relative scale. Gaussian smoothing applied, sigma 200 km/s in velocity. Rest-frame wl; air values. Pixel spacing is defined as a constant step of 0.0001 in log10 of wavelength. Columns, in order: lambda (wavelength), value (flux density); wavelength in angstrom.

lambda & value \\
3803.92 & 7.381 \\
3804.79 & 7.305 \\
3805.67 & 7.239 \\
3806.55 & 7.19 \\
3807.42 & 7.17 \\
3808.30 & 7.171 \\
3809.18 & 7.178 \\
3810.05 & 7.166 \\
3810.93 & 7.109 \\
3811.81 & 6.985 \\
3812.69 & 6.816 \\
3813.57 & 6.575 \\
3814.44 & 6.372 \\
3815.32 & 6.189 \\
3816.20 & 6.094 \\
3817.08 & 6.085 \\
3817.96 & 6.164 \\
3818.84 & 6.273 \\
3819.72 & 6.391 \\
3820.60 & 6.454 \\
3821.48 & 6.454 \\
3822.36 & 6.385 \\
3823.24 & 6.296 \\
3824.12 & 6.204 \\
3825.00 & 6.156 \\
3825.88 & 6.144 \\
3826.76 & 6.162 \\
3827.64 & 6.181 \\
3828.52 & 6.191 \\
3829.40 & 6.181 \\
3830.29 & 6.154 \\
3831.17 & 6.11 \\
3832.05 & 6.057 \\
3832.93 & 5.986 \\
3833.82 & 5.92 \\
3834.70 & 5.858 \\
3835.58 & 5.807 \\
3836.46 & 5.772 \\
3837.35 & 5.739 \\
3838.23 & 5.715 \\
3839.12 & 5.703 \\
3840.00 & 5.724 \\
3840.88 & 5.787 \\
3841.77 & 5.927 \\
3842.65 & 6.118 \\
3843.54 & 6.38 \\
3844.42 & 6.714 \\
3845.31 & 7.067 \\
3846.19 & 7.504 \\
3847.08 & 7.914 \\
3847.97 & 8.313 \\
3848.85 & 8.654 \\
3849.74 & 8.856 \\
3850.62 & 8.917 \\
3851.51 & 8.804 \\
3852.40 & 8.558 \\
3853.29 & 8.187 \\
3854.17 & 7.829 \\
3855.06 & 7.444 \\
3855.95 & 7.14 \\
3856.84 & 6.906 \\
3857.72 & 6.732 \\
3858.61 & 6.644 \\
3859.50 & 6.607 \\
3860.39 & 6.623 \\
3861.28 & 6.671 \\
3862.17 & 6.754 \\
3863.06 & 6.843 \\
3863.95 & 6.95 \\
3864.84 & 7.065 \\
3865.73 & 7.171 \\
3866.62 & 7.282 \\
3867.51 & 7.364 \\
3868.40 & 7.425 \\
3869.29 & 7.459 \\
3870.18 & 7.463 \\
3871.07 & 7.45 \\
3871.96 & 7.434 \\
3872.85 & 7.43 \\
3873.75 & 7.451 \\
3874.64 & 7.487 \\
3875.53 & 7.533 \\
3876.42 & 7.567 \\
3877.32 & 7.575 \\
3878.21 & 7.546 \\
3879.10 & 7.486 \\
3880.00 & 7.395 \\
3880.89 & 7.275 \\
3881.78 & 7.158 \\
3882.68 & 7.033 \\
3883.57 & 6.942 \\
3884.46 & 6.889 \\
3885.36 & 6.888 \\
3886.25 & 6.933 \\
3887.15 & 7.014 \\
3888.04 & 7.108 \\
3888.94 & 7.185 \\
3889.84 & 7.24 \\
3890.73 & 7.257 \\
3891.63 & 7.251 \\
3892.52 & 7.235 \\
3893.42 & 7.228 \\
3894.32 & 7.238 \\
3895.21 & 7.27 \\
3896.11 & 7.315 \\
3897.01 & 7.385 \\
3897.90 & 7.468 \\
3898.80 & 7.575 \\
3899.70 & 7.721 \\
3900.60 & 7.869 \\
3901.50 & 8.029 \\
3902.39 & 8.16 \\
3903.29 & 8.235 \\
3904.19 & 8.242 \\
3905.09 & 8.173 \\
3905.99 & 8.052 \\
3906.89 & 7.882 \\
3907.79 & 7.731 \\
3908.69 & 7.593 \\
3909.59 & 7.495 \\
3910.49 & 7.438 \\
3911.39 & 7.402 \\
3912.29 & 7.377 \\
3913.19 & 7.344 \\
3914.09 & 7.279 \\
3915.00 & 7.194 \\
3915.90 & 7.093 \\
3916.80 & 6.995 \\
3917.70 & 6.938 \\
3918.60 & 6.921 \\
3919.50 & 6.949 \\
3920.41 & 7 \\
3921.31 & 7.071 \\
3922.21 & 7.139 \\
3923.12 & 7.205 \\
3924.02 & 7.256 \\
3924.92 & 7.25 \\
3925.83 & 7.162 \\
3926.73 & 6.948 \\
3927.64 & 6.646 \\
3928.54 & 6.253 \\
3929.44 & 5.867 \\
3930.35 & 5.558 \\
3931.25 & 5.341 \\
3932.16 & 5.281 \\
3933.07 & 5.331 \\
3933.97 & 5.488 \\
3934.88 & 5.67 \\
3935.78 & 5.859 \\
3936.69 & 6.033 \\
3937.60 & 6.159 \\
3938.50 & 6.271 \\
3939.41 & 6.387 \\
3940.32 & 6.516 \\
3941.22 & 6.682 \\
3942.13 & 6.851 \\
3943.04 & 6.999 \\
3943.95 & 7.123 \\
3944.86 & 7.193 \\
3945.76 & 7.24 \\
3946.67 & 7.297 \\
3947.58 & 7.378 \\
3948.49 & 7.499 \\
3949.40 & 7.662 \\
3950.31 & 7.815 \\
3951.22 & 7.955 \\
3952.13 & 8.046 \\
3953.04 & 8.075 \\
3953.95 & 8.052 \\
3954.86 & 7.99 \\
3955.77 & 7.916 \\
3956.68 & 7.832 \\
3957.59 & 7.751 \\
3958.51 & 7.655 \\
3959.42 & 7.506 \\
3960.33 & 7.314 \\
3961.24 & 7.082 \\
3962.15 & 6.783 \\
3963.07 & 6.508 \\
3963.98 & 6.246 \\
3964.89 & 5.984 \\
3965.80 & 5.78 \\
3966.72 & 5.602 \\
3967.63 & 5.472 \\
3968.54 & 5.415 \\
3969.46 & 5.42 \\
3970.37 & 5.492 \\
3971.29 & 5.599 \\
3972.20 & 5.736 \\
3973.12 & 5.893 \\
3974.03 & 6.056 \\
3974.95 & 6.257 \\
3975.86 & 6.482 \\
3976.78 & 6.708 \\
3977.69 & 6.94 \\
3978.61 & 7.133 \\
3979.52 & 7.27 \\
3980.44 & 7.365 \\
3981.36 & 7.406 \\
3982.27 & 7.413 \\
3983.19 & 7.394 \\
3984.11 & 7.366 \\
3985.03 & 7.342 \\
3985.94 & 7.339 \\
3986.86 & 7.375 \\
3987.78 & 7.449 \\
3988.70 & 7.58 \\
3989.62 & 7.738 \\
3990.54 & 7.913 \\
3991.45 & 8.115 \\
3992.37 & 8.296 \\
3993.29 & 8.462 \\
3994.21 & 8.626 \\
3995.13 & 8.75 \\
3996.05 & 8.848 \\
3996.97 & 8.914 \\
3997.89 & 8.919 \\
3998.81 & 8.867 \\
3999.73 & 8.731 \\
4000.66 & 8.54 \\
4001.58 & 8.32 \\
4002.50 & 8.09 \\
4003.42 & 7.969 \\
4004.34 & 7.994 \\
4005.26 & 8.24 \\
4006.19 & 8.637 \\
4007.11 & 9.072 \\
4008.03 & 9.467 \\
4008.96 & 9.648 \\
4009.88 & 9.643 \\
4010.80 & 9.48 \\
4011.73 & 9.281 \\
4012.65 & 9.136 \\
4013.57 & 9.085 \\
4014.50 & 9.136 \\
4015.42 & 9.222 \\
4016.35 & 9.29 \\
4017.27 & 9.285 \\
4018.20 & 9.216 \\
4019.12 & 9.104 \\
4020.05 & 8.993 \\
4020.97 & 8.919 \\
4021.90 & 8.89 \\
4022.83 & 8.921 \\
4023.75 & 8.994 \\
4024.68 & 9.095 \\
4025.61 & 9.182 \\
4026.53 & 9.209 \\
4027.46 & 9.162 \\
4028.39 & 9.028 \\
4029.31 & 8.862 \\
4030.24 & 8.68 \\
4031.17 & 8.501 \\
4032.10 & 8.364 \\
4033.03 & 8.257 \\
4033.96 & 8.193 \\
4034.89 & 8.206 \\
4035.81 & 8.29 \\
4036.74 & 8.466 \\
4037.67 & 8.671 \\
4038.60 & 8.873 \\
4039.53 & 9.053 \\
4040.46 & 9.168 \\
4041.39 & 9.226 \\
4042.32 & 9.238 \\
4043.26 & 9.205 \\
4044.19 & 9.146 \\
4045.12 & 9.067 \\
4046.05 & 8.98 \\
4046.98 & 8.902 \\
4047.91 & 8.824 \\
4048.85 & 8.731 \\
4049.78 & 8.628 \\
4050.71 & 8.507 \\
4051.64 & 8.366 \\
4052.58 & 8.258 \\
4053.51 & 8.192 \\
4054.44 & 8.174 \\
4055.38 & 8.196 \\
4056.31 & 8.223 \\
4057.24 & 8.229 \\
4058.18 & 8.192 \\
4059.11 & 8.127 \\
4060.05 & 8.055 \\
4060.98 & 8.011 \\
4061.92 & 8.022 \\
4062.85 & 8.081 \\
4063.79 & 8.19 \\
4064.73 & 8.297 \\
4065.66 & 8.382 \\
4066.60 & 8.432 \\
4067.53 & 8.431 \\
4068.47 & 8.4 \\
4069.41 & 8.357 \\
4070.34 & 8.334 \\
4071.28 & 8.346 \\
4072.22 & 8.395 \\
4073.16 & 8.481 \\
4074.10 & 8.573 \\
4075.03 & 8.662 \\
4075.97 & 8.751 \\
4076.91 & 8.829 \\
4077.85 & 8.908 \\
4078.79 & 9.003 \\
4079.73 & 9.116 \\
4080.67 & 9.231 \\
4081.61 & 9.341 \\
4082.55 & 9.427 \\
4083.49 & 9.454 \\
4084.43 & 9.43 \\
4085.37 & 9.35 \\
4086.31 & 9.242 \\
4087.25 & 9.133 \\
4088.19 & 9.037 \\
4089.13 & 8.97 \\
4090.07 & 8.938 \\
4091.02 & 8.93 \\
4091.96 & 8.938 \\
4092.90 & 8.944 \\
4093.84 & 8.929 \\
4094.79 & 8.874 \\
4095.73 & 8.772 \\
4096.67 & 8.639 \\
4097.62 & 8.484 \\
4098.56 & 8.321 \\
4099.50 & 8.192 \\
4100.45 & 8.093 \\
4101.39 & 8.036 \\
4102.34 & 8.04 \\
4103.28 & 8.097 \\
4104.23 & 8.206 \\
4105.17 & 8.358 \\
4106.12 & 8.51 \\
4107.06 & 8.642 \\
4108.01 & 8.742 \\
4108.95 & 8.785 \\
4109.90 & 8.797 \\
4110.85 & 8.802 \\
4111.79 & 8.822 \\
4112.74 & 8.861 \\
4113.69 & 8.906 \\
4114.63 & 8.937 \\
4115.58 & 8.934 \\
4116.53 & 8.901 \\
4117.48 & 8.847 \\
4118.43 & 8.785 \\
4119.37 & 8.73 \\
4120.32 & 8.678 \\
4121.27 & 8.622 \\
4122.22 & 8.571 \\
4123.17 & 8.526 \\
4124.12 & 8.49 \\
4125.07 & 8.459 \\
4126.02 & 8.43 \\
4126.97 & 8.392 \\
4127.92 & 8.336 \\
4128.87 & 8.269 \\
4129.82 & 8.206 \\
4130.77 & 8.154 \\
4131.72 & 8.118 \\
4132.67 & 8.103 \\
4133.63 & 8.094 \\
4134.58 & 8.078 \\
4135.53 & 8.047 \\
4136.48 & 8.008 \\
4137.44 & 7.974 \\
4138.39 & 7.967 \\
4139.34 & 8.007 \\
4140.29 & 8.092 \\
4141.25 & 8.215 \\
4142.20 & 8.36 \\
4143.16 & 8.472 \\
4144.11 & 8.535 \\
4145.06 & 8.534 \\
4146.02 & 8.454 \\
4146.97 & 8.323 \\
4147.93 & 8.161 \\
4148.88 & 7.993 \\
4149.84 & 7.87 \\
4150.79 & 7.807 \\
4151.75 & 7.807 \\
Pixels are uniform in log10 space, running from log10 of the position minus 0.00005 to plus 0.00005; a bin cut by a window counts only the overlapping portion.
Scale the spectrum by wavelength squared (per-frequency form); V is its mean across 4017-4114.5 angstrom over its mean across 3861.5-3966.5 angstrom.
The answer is 1.31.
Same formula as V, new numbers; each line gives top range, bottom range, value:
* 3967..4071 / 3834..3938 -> 1.25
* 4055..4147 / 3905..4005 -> 1.29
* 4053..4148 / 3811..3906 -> 1.37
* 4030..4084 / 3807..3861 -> 1.44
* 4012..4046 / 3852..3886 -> 1.34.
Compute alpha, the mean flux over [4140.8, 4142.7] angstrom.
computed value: 8.28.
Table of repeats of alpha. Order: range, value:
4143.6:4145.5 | 8.57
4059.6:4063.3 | 8.05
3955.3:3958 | 7.84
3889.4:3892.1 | 7.27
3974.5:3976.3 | 6.39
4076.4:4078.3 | 8.85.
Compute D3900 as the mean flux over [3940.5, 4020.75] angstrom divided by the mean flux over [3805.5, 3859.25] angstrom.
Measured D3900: 1.14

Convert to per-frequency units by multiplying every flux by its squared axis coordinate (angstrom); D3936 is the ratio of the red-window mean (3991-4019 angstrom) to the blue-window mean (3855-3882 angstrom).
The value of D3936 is 1.32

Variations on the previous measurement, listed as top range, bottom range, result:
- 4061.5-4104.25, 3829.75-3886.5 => 1.38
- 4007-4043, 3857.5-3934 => 1.34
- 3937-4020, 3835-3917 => 1.10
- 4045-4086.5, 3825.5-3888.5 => 1.37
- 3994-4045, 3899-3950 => 1.33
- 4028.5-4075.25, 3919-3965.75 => 1.31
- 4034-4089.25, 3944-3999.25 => 1.25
